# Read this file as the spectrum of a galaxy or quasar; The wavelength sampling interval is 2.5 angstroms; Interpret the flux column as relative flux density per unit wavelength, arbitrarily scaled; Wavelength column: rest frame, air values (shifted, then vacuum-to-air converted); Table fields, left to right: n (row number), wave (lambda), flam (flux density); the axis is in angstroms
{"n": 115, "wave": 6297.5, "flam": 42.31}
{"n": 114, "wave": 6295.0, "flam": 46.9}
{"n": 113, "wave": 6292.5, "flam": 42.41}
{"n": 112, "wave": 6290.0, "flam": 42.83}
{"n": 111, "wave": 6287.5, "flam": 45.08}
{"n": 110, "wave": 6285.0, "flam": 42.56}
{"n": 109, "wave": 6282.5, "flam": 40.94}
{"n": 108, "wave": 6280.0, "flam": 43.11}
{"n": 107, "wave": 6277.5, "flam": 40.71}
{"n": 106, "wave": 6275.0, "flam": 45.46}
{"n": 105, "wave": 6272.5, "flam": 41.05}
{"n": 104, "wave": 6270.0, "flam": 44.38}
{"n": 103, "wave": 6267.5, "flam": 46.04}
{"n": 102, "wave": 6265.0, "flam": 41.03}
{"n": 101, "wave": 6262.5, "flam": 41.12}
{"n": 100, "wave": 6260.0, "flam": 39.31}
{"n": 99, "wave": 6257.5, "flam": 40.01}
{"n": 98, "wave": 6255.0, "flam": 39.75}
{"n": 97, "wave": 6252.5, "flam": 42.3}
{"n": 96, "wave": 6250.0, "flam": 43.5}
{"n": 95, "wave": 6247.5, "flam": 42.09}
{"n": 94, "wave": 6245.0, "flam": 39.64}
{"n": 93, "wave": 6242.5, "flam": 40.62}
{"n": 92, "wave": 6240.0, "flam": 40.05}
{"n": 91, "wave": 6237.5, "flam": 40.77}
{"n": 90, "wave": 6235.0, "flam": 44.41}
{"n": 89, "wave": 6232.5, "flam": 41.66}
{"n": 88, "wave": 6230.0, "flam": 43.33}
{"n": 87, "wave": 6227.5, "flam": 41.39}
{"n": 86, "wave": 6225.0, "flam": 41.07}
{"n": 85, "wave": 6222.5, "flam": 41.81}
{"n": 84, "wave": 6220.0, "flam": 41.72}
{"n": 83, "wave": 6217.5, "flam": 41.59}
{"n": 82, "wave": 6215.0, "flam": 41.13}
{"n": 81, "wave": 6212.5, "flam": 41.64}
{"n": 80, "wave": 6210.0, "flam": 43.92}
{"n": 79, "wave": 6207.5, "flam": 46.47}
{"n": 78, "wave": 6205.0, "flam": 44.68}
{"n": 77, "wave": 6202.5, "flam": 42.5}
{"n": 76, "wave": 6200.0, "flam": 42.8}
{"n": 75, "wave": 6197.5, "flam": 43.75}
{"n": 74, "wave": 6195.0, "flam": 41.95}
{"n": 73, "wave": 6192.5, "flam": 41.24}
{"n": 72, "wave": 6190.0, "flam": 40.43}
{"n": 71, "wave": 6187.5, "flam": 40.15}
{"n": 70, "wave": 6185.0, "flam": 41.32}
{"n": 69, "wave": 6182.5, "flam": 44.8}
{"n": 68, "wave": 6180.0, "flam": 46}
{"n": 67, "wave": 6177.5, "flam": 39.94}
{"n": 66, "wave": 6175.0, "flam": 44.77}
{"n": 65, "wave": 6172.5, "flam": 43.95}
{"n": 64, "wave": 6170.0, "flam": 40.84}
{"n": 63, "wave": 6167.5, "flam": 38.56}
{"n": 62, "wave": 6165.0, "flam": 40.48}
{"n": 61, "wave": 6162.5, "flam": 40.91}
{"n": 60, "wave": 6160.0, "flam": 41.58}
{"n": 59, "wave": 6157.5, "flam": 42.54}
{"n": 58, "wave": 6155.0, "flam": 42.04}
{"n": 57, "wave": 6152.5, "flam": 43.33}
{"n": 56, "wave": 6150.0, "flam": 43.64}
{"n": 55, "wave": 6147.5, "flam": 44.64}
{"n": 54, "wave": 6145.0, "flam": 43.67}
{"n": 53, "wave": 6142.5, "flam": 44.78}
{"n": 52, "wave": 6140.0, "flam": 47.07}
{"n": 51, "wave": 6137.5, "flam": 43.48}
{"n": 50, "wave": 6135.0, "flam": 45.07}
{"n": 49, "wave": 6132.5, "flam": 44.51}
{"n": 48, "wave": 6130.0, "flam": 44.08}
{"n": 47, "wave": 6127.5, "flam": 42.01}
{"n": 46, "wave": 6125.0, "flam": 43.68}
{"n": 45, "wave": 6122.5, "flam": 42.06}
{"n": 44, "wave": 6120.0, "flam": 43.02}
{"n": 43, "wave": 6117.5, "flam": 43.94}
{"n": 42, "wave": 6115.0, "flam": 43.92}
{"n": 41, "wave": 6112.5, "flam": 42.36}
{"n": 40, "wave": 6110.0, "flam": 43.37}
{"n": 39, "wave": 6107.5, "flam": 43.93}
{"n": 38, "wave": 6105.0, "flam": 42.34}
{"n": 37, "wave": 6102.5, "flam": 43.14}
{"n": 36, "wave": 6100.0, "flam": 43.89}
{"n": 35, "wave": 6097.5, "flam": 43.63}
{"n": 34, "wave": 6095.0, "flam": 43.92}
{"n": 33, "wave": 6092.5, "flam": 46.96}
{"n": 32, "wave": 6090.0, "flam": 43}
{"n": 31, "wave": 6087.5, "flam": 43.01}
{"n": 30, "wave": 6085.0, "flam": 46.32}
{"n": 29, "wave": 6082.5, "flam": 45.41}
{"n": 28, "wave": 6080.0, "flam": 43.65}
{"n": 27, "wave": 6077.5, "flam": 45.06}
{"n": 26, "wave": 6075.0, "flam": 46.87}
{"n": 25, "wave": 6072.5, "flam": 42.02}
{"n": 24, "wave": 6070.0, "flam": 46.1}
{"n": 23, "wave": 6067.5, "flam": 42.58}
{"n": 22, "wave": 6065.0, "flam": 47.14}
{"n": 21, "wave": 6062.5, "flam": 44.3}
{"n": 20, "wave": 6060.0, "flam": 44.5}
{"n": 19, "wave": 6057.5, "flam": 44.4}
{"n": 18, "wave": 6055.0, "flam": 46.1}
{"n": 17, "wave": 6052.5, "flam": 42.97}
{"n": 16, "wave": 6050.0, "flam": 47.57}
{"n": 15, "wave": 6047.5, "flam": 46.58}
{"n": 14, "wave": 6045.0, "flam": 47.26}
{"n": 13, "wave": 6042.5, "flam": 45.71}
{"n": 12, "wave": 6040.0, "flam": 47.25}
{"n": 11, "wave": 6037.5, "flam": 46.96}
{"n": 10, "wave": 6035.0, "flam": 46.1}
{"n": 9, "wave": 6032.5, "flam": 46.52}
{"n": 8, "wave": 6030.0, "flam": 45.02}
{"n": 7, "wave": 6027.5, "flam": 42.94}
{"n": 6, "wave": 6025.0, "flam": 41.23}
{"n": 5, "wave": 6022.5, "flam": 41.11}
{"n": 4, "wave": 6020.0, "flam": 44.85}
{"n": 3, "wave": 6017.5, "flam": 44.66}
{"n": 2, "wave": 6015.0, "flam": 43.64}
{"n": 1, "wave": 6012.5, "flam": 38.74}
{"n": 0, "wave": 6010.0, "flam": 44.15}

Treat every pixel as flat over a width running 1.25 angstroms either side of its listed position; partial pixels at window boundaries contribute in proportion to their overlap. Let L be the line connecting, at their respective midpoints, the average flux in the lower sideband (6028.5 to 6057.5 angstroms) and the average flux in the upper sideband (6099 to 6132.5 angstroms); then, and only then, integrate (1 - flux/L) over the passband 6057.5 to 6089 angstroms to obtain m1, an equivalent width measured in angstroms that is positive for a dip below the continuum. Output 0.13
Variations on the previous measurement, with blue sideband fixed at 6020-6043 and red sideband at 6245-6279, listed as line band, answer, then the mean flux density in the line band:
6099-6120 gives 0.2 angstroms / 43.3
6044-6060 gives -0.4 angstroms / 45.7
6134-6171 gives 0.4 angstroms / 42.8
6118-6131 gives 0.2 angstroms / 43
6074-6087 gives -0.3 angstroms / 45.3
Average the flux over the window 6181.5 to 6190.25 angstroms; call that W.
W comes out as 41.7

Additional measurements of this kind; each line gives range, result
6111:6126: 43.2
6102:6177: 43.1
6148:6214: 42.5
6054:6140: 44.1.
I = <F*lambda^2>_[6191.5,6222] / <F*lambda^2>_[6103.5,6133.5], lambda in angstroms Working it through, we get 1.02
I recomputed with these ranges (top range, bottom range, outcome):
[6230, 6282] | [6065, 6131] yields 1.00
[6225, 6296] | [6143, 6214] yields 1.02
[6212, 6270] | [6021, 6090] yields 0.98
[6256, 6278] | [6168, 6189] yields 1.02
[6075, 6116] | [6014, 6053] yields 1.00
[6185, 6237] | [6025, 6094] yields 0.98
